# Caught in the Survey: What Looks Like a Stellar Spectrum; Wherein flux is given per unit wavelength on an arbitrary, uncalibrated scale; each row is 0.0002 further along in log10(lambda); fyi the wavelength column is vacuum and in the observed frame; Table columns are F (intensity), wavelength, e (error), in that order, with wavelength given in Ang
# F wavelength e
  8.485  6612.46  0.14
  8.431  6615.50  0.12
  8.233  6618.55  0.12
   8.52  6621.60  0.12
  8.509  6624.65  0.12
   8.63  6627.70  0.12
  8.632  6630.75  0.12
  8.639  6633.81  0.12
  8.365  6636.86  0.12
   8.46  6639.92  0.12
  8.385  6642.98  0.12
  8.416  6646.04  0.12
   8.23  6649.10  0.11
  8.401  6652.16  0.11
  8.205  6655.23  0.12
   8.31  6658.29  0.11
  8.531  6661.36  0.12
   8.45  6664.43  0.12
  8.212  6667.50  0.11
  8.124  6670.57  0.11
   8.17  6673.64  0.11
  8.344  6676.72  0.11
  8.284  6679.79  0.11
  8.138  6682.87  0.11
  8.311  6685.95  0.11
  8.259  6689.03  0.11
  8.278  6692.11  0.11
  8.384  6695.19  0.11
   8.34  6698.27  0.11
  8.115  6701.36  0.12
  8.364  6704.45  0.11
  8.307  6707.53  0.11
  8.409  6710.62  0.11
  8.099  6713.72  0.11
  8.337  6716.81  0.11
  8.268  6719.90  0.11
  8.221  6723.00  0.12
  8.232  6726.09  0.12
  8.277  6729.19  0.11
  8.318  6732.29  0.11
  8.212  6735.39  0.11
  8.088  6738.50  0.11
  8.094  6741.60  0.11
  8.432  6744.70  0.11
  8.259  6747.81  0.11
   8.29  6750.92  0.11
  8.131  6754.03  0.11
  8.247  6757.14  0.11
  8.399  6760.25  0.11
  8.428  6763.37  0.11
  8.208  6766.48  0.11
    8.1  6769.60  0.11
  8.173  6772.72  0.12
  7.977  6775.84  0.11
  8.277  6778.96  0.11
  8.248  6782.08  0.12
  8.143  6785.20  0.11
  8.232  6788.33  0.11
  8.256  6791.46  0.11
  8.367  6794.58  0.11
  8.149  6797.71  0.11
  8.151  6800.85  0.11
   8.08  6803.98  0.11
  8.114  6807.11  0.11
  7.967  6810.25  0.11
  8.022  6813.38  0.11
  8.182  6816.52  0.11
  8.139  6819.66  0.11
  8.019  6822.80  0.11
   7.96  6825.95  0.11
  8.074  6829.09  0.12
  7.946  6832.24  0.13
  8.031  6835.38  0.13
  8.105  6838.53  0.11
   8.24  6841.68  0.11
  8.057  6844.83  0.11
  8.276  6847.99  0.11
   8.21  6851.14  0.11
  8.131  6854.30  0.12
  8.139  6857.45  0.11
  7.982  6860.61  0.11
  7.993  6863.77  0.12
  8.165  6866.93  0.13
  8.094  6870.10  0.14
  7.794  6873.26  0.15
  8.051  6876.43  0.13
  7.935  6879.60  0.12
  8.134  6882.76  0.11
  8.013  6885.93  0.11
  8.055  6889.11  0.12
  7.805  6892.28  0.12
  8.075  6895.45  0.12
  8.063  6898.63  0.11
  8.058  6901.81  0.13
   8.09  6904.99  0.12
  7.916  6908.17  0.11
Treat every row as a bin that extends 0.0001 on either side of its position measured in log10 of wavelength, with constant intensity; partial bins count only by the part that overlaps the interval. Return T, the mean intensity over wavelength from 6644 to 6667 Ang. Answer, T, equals 8.36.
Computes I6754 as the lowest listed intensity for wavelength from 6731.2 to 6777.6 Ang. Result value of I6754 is 7.977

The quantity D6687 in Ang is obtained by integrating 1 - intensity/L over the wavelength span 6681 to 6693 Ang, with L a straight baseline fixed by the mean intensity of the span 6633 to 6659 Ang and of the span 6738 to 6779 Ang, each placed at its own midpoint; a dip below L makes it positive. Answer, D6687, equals 0.1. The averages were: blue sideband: 8.38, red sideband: 8.22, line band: 8.24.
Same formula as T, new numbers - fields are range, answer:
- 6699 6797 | 8.24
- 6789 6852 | 8.12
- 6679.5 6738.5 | 8.27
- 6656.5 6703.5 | 8.28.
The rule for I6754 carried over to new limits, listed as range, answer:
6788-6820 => 7.967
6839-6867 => 7.982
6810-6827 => 7.96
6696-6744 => 8.088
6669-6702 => 8.115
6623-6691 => 8.124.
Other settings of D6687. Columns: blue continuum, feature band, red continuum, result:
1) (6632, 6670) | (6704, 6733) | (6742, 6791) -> 0.0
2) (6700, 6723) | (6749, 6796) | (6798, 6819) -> -0.4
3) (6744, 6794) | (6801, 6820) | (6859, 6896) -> 0.1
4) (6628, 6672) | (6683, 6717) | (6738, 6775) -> 0.1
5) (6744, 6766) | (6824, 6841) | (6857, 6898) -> 0.2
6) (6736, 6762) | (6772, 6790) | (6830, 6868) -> 0.0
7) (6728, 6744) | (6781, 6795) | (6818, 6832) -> -0.2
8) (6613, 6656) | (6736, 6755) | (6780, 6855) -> 0.1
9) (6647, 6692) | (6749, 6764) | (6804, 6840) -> -0.3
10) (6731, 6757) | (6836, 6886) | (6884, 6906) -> -0.1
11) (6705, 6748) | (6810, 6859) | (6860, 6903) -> -0.1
